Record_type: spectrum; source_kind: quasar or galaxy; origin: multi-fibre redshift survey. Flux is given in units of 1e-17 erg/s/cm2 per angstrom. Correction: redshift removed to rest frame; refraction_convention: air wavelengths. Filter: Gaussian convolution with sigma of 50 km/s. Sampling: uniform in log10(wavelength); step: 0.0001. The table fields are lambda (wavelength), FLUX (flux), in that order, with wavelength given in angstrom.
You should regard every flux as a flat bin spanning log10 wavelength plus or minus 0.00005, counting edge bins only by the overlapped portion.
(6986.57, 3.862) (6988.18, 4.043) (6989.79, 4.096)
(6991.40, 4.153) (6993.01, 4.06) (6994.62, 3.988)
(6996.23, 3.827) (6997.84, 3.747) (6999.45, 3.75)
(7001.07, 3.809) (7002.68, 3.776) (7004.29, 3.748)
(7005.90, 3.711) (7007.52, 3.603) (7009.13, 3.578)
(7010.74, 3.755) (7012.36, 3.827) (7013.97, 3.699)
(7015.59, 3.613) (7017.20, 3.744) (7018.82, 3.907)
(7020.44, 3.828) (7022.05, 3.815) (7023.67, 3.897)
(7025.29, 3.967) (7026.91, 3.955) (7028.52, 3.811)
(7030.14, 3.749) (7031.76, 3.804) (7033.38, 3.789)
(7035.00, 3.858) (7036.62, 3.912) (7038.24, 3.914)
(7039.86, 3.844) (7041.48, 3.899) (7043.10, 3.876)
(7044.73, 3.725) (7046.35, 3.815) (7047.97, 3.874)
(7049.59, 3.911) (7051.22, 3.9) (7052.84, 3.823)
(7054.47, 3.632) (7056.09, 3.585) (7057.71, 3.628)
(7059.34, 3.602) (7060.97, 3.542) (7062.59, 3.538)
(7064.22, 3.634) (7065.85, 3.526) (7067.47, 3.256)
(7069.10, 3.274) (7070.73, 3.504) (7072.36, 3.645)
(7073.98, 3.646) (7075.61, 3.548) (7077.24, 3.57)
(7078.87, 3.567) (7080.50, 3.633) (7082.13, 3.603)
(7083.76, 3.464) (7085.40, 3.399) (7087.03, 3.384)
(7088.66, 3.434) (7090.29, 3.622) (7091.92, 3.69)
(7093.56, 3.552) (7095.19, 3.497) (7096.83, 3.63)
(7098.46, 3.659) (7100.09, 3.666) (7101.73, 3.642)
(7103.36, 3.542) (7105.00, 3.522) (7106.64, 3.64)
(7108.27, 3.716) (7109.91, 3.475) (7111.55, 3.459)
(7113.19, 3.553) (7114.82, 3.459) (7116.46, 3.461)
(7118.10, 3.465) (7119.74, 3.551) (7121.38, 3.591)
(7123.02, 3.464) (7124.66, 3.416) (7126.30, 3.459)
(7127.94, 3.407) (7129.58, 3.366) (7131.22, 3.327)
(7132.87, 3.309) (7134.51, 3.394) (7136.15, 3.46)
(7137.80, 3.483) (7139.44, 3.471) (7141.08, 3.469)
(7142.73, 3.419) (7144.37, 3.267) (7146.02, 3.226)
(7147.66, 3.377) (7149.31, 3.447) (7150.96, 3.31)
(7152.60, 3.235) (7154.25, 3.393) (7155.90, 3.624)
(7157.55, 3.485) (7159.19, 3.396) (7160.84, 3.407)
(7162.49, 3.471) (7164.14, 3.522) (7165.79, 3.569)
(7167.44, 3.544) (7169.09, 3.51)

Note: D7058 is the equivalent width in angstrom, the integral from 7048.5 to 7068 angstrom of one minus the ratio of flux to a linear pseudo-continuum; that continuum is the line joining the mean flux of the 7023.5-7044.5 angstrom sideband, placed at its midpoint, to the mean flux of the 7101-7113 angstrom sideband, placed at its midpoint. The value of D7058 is 0.6 angstrom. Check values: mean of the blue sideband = 3.86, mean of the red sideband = 3.57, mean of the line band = 3.64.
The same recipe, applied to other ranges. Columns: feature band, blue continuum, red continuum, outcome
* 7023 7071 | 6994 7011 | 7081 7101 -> -1.1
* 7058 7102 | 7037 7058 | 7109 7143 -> 1.4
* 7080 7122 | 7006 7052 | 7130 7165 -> 0.2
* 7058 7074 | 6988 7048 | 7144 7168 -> 0.8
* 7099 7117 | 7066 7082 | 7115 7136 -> -0.5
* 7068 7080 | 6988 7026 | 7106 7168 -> 0.3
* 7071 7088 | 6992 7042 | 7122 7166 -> 0.3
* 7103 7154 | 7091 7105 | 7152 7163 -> 1.1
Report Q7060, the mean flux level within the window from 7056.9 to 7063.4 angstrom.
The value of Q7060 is 3.58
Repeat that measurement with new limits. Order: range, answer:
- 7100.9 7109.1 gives 3.61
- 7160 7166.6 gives 3.49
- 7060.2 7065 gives 3.57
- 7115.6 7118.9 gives 3.46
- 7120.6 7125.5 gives 3.49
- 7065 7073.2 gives 3.45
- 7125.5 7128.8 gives 3.43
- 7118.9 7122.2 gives 3.57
